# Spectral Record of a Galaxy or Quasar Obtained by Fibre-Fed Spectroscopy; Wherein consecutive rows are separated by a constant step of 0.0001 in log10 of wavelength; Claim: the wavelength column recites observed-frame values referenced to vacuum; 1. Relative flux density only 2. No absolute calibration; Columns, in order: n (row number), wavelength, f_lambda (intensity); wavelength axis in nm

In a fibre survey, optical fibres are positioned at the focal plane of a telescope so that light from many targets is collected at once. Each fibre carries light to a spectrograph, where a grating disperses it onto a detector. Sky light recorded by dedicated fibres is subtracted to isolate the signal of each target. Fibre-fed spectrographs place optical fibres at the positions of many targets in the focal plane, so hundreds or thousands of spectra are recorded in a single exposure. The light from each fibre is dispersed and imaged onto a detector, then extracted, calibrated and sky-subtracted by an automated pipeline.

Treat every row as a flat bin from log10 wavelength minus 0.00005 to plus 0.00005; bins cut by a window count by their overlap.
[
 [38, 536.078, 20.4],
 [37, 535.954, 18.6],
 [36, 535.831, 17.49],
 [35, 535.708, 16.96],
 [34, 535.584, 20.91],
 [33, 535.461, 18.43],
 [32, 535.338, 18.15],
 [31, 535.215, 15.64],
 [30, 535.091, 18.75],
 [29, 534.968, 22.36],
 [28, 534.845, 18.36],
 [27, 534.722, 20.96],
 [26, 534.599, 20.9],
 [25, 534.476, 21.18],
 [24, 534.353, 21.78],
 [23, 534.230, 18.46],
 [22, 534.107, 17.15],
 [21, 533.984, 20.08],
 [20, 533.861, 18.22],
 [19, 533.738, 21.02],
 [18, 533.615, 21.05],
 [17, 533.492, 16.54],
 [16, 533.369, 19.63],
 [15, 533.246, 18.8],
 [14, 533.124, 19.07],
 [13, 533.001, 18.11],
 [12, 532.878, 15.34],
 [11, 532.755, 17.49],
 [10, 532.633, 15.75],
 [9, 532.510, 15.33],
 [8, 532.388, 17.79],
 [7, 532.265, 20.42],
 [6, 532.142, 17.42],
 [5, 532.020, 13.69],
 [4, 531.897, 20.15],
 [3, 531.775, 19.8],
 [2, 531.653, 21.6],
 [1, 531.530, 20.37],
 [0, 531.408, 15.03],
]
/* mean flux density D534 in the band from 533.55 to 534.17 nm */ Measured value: 19.5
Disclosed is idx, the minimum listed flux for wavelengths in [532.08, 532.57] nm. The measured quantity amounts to 15.33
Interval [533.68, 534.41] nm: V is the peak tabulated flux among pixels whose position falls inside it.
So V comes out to 21.78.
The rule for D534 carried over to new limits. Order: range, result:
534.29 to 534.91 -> 20.7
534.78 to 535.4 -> 18.7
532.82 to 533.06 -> 16.7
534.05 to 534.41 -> 19.1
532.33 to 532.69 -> 16.3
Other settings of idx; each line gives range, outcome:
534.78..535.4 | 15.64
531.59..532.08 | 13.69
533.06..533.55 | 16.54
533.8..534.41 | 17.15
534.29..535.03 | 18.36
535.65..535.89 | 16.96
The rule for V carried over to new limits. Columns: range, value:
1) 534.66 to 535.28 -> 22.36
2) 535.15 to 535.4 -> 18.15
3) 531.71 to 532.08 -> 20.15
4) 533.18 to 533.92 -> 21.05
